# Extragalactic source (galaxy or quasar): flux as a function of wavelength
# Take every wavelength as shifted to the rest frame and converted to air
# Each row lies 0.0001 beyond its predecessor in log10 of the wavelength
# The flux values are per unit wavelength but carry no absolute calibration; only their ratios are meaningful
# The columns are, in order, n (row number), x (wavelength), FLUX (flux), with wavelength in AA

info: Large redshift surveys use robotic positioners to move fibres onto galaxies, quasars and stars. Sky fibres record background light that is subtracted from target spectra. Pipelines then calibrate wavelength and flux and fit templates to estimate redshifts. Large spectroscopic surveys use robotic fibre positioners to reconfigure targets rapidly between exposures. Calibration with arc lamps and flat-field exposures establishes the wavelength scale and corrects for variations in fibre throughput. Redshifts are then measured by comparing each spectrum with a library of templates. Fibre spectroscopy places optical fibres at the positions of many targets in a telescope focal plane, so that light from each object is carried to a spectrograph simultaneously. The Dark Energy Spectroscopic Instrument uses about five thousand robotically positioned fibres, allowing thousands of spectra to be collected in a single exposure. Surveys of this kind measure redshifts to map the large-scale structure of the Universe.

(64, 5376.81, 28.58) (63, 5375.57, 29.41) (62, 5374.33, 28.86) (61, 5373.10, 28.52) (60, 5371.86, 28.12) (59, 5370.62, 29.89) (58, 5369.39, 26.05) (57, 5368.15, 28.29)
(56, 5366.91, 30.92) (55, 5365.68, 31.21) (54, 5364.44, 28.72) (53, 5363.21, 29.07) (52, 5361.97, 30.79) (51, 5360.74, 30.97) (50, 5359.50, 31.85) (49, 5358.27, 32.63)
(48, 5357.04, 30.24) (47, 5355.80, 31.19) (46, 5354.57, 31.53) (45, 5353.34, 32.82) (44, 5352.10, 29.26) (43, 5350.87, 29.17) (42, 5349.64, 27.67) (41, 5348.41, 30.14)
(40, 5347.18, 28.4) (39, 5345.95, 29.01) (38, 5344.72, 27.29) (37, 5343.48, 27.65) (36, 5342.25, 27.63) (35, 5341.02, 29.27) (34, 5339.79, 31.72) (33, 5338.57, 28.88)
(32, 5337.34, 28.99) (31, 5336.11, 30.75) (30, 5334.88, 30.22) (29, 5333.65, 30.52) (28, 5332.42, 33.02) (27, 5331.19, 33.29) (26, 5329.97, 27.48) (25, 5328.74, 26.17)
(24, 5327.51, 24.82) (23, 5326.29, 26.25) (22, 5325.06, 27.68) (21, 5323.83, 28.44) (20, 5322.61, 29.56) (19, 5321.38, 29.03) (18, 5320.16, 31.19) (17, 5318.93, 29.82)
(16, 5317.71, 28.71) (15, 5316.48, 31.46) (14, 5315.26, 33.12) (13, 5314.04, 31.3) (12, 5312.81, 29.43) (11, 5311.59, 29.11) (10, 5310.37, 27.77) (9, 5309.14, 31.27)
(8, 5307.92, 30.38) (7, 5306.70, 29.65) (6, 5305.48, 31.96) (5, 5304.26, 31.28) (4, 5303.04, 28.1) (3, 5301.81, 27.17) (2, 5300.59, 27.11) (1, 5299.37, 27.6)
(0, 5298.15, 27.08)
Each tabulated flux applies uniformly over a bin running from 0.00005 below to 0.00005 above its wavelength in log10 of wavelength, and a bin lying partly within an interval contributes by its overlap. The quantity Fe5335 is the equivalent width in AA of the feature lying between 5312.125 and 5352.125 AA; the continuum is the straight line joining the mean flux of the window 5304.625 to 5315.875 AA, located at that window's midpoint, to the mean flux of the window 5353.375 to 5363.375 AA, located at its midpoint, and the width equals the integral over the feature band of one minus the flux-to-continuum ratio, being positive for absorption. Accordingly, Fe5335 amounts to 2.0 AA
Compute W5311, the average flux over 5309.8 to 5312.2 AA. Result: 28.5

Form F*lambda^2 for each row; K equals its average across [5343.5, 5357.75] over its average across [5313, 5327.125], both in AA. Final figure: 1.0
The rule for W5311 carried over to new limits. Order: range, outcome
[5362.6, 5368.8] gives 29.6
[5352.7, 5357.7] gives 31.4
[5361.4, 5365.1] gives 29.5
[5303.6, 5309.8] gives 30.9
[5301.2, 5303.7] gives 27.6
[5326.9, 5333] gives 28.9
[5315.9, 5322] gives 30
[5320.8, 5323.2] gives 29.2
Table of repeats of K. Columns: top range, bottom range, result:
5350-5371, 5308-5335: 1.04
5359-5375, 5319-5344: 1.02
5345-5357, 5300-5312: 1.03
